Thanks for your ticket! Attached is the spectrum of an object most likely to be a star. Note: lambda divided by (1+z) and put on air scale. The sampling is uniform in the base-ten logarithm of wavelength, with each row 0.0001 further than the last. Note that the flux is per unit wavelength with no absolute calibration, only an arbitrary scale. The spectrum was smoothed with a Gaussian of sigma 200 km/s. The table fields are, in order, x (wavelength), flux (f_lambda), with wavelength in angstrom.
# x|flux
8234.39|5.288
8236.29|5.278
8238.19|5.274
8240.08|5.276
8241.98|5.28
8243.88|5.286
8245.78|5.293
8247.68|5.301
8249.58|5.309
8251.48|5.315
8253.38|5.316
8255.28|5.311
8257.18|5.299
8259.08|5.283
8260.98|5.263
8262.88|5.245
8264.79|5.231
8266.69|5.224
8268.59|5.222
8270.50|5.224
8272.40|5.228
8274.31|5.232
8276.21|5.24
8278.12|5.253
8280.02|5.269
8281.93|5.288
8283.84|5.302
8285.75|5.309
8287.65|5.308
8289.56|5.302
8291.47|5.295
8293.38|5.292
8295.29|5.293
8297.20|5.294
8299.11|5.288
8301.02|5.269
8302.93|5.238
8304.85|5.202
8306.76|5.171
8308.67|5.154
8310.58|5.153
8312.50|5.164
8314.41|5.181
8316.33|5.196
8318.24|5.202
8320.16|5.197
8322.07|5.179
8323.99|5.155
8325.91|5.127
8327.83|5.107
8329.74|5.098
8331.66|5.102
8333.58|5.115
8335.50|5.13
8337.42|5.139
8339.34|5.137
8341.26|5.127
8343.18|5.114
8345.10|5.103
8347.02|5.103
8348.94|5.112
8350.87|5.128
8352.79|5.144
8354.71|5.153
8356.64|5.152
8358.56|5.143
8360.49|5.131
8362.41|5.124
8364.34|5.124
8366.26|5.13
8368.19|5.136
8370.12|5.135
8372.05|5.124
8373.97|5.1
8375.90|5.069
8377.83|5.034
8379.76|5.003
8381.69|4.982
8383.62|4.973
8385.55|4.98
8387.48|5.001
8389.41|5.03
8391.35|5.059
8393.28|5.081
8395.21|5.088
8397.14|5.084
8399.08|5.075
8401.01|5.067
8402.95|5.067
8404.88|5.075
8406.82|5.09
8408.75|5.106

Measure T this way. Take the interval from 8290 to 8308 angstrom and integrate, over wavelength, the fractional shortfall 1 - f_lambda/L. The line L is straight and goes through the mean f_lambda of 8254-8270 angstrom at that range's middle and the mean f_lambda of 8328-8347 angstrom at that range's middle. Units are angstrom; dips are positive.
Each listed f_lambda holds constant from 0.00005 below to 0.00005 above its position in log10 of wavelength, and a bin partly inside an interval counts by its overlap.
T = -0.2 angstrom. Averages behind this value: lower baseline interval 5.26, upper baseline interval 5.12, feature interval 5.26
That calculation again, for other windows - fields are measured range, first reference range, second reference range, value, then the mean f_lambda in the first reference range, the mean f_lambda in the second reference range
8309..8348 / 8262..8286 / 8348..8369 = 0.2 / 5.25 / 5.13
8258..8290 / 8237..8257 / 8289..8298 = 0.2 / 5.3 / 5.29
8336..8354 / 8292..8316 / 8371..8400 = 0.0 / 5.22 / 5.05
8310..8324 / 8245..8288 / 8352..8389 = 0.0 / 5.27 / 5.09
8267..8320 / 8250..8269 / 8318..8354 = -0.3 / 5.28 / 5.13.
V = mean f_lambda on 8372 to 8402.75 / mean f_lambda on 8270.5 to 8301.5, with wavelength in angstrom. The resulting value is 0.96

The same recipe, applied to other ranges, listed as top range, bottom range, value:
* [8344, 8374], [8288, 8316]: 0.98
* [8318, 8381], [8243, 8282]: 0.97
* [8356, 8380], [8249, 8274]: 0.97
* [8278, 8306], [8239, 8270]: 1.00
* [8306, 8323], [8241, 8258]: 0.98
